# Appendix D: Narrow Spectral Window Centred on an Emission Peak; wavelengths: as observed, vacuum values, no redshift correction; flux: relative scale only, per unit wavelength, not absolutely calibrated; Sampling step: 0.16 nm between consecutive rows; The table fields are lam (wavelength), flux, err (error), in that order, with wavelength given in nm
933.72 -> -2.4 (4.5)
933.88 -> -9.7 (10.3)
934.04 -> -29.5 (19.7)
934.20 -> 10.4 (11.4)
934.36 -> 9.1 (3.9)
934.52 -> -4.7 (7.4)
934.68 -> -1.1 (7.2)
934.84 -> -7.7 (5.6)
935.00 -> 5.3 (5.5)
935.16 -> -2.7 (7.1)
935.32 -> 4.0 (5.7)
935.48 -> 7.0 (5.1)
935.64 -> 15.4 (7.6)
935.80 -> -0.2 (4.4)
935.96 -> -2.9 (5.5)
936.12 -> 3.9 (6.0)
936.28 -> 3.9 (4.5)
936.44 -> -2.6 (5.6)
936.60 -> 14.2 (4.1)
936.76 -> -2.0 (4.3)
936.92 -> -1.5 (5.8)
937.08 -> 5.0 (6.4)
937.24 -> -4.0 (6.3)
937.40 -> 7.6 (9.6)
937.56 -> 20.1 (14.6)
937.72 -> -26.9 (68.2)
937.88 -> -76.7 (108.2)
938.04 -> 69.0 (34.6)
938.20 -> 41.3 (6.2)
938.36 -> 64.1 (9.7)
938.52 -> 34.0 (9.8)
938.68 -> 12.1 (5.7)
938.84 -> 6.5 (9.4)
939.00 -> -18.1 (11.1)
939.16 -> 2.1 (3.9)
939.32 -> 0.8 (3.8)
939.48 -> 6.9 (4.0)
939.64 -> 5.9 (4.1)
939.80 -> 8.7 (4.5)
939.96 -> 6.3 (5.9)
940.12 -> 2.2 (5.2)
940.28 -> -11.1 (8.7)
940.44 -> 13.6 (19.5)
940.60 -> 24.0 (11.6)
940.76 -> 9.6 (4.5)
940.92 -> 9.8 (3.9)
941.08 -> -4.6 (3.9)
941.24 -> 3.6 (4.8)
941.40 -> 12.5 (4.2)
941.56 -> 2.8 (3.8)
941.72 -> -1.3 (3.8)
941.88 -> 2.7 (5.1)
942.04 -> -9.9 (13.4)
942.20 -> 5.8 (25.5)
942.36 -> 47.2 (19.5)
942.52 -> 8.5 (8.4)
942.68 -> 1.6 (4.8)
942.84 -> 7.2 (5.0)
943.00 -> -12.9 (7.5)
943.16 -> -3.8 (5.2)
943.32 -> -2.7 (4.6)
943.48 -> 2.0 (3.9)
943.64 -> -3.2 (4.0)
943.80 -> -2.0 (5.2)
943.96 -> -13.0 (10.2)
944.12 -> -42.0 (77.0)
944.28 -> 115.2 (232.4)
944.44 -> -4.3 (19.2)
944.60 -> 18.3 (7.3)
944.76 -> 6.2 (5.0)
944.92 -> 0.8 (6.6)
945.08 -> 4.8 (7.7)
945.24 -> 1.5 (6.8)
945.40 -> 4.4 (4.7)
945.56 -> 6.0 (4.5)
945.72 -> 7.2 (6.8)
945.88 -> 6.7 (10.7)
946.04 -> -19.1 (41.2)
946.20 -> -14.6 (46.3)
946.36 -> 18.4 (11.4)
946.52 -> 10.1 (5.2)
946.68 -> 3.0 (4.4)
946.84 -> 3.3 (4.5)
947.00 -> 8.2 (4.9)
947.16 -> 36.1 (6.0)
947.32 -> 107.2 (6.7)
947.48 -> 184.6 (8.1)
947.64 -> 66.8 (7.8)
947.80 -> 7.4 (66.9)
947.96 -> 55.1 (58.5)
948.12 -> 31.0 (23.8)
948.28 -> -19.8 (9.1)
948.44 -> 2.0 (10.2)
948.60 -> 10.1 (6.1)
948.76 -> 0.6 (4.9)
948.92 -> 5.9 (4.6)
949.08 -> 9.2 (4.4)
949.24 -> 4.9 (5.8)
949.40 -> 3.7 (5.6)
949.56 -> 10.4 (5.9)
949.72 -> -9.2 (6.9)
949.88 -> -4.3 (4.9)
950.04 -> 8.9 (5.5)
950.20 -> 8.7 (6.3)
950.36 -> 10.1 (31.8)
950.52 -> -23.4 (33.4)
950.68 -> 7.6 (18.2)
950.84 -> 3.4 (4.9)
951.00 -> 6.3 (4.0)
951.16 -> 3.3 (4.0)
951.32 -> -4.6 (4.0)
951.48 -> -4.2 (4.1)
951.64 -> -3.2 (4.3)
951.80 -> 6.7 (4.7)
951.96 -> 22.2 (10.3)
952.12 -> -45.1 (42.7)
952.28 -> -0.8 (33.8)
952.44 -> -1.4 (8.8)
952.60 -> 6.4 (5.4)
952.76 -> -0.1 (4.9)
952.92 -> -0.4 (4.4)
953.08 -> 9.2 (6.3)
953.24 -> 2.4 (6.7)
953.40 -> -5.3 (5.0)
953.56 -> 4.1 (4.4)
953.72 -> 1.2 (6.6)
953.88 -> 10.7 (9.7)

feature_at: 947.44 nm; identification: [O III] 5007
